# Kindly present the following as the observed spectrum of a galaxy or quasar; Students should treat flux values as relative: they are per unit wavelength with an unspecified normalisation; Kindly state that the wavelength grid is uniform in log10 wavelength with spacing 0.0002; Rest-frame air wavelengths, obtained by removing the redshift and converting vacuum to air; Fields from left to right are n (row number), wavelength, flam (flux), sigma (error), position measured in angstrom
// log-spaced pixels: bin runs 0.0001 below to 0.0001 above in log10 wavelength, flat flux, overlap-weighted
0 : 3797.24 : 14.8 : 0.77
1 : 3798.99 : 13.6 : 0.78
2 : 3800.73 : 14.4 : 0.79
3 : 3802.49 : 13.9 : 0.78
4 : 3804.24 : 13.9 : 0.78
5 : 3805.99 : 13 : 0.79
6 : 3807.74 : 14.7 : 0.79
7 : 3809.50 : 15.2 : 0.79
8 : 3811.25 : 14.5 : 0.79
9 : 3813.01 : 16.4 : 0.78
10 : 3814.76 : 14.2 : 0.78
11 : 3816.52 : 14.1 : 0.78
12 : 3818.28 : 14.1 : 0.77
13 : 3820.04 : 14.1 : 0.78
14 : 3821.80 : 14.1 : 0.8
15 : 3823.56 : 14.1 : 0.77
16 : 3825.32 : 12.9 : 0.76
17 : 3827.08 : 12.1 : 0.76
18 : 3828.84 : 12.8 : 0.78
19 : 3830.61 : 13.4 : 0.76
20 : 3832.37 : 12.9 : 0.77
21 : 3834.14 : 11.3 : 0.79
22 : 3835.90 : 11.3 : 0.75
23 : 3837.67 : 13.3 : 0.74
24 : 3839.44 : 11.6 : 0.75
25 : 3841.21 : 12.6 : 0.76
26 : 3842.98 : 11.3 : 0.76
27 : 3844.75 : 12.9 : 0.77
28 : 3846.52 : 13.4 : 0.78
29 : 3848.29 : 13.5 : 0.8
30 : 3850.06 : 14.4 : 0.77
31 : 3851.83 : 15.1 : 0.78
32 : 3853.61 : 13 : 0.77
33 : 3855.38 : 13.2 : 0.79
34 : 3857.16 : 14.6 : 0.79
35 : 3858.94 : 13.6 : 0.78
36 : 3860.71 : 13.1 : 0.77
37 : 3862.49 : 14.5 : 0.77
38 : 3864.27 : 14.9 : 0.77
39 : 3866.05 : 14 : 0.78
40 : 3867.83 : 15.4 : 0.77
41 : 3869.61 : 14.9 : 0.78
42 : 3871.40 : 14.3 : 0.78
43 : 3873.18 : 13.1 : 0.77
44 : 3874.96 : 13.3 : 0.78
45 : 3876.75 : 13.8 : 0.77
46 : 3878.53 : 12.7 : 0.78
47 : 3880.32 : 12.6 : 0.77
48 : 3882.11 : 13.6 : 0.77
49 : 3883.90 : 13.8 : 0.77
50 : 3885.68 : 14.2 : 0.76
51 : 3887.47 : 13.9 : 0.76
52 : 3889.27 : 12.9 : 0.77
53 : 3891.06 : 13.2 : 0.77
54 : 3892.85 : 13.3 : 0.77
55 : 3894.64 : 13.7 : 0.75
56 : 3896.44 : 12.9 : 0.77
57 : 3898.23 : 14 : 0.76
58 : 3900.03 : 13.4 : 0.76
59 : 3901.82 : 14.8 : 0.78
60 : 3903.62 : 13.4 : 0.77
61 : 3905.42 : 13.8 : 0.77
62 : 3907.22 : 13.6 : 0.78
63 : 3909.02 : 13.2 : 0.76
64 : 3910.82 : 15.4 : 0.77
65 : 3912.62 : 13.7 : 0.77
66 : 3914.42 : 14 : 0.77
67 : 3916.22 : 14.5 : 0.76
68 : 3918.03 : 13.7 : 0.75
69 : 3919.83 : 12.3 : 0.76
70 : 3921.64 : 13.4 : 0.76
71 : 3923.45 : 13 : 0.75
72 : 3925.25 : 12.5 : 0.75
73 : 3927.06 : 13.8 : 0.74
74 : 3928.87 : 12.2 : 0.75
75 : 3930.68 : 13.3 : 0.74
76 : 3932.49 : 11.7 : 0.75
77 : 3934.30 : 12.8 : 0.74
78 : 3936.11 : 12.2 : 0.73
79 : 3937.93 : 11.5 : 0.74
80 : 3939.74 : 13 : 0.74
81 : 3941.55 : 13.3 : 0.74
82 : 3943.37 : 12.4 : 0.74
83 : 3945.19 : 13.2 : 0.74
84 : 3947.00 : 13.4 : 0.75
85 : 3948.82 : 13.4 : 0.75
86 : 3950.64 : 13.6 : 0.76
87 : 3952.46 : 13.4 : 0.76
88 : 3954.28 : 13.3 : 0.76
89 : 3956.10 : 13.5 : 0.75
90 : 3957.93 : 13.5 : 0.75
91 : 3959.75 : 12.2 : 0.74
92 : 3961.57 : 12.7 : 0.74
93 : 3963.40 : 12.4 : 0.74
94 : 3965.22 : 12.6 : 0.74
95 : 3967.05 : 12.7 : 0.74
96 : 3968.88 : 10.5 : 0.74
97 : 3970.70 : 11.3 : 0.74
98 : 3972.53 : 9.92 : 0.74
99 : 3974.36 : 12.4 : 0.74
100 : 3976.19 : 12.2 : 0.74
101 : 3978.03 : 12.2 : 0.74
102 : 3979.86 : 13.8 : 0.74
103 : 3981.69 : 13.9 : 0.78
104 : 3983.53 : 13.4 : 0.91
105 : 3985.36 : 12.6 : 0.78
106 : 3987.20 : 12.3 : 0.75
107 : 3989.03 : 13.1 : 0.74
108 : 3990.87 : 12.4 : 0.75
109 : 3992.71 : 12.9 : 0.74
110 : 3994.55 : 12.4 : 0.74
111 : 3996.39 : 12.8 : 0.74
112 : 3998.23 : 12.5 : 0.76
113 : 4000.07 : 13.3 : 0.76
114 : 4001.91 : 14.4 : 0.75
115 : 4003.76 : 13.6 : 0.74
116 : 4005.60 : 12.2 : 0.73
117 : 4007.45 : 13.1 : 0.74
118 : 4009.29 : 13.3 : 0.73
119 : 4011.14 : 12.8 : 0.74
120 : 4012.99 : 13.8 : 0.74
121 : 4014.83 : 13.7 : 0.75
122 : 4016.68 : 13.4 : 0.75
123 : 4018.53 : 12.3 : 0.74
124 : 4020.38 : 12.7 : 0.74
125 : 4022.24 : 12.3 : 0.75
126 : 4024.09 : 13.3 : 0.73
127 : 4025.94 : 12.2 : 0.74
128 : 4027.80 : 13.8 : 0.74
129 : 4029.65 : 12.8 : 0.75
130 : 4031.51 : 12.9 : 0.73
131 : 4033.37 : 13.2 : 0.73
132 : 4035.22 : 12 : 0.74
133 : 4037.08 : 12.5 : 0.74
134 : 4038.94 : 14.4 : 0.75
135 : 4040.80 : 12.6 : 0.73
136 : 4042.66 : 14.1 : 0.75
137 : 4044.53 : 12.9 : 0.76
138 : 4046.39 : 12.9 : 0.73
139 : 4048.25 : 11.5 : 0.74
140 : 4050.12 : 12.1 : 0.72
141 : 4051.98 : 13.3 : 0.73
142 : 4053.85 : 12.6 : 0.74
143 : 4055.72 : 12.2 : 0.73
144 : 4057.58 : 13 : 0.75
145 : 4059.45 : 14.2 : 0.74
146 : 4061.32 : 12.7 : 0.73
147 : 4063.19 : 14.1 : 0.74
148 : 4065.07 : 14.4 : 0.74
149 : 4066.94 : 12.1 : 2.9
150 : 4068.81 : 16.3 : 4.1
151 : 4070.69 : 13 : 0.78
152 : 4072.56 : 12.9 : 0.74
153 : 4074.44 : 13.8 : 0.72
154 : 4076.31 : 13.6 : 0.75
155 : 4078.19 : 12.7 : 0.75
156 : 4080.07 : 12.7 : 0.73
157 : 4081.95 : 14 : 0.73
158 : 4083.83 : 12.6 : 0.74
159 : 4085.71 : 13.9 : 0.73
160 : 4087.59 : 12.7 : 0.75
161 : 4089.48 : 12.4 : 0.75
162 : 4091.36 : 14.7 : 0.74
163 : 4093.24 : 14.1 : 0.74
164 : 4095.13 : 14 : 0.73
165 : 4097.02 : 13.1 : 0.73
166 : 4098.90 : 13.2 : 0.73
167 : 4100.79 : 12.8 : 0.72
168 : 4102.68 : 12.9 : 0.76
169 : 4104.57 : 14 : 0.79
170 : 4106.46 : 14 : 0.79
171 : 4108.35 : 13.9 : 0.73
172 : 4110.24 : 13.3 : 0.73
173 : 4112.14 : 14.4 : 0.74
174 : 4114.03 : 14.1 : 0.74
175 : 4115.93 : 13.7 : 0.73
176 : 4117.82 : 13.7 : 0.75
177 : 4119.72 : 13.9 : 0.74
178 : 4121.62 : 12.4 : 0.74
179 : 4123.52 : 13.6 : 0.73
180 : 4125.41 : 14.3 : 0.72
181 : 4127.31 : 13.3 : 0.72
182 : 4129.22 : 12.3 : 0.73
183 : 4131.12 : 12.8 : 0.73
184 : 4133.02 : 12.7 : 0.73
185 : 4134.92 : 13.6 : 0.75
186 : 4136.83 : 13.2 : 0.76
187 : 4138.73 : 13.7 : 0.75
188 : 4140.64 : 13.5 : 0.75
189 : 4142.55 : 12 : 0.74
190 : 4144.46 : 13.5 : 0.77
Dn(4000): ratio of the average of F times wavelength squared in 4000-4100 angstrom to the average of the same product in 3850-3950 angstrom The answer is 1.05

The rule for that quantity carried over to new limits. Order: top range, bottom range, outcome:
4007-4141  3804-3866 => 1.11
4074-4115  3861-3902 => 1.09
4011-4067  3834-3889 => 1.06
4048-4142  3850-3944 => 1.09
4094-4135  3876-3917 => 1.10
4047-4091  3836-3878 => 1.08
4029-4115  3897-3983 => 1.09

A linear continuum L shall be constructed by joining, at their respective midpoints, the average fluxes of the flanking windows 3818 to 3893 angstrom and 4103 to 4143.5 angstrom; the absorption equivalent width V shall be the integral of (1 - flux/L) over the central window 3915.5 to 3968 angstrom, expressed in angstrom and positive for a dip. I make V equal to 1.9 angstrom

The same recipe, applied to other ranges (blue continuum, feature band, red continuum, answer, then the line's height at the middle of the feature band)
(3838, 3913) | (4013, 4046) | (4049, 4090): 0.7 angstrom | 13.3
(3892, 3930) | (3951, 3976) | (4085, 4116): 2.2 angstrom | 13.6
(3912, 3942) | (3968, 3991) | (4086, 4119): 1.5 angstrom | 13.2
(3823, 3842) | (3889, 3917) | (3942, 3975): -2.6 angstrom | 12.6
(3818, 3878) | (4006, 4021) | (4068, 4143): 0.4 angstrom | 13.4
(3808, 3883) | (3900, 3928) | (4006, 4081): -0.5 angstrom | 13.4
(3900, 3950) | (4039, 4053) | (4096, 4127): 0.6 angstrom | 13.5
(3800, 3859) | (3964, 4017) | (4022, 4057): 1.1 angstrom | 13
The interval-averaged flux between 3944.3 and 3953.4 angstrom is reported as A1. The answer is 13.4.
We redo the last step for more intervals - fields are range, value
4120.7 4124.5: 13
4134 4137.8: 13.4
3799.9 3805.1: 14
